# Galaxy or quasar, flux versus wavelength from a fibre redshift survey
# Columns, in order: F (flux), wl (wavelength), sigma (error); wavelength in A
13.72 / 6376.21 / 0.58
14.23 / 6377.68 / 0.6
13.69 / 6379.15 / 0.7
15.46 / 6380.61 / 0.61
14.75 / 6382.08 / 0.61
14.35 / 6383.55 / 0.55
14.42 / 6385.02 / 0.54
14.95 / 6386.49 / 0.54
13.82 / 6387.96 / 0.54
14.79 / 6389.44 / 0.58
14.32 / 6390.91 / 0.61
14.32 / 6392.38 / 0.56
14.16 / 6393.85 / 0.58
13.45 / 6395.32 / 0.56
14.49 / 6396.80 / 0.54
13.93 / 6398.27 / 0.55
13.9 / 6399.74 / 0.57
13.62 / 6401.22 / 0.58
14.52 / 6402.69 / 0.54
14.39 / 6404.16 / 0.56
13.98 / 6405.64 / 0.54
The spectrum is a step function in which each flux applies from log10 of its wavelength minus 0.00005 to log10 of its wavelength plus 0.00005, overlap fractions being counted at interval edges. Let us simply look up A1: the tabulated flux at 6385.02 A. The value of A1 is 14.42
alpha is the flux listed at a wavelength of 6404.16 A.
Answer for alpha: 14.39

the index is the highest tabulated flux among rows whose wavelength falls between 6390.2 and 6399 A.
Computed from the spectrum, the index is 14.49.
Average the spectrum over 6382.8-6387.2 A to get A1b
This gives 14.6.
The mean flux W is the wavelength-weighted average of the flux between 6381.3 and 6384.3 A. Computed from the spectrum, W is 14.6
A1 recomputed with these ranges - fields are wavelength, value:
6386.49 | 14.95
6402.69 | 14.52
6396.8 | 14.49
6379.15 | 13.69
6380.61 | 15.46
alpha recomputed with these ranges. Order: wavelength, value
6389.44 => 14.79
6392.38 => 14.32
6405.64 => 13.98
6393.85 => 14.16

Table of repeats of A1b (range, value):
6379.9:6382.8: 15.1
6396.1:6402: 14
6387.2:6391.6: 14.3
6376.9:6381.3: 14.5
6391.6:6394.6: 14.3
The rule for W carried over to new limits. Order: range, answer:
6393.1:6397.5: 14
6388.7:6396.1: 14.2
